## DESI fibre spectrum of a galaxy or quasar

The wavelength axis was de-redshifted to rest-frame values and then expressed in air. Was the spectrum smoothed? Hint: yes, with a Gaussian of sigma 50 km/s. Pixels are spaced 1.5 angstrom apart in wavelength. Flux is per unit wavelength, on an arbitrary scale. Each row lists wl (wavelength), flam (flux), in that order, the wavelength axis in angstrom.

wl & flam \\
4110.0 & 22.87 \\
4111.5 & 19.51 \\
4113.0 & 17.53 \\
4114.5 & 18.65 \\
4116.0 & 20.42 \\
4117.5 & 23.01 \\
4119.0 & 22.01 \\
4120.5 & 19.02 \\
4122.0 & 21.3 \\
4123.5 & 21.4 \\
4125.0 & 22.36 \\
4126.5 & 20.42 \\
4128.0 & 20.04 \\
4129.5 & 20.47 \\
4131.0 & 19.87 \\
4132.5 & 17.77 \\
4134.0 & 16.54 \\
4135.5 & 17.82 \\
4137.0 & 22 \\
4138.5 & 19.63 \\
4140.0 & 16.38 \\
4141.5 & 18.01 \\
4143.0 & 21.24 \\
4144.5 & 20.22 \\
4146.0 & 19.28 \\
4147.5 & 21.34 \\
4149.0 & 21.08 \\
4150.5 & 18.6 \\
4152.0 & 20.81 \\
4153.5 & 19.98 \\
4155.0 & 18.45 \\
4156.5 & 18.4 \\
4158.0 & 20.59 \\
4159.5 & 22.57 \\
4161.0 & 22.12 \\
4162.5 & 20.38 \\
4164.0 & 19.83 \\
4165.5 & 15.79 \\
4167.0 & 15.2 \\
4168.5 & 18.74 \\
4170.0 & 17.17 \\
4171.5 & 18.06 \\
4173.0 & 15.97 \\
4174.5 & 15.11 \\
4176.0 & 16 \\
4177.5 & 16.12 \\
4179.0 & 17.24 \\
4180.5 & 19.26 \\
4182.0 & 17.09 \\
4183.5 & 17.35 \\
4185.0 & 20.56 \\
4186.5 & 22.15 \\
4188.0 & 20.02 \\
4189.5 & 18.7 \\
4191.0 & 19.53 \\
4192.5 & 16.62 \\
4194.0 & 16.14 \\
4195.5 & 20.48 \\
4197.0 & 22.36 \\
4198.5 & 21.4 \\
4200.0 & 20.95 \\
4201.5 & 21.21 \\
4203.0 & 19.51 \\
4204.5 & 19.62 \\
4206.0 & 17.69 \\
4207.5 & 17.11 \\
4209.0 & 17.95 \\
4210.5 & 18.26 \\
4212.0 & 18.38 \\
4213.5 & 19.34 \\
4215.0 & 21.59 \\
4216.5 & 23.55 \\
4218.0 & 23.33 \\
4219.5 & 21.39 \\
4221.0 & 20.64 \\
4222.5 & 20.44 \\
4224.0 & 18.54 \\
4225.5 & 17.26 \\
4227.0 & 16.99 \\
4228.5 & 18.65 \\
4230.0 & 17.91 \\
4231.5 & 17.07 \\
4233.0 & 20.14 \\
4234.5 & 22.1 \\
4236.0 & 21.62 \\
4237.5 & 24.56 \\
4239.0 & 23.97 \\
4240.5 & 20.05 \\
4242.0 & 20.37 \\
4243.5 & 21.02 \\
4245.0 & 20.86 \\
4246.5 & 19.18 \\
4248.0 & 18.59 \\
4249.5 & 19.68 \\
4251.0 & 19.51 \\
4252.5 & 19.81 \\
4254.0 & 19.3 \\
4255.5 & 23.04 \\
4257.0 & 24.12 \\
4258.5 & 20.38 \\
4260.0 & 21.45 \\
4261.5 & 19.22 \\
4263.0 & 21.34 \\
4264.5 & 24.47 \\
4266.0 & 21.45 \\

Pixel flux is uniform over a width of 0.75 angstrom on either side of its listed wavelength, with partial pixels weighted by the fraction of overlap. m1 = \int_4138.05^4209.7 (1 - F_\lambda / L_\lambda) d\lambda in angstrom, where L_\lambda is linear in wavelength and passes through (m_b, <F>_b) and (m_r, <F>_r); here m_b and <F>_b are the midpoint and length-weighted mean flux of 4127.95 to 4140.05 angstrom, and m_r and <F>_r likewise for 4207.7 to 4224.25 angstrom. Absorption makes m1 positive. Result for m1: 2.43 angstrom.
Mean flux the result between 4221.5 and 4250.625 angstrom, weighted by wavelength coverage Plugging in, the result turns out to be 19.9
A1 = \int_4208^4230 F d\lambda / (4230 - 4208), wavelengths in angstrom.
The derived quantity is 19.6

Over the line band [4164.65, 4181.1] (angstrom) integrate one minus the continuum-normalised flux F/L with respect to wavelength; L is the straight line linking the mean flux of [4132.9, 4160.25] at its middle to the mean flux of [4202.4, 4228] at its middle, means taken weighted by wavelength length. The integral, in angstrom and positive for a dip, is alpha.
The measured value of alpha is 2.3 angstrom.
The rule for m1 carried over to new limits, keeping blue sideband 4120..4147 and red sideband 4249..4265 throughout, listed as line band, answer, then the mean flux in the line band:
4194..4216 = 0.9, 19.6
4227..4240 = 0.2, 20.5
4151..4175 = 1.5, 18.7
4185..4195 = 0.6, 19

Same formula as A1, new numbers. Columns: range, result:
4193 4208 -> 19.6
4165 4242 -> 19.2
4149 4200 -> 18.8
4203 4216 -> 18.9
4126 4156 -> 19.5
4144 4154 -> 20.2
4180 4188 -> 19.4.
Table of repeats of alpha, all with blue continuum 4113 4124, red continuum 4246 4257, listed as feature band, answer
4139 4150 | 0.5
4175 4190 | 1.5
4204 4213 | 1.0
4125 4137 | 0.7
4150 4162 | 0.1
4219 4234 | 1.0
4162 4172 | 1.3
